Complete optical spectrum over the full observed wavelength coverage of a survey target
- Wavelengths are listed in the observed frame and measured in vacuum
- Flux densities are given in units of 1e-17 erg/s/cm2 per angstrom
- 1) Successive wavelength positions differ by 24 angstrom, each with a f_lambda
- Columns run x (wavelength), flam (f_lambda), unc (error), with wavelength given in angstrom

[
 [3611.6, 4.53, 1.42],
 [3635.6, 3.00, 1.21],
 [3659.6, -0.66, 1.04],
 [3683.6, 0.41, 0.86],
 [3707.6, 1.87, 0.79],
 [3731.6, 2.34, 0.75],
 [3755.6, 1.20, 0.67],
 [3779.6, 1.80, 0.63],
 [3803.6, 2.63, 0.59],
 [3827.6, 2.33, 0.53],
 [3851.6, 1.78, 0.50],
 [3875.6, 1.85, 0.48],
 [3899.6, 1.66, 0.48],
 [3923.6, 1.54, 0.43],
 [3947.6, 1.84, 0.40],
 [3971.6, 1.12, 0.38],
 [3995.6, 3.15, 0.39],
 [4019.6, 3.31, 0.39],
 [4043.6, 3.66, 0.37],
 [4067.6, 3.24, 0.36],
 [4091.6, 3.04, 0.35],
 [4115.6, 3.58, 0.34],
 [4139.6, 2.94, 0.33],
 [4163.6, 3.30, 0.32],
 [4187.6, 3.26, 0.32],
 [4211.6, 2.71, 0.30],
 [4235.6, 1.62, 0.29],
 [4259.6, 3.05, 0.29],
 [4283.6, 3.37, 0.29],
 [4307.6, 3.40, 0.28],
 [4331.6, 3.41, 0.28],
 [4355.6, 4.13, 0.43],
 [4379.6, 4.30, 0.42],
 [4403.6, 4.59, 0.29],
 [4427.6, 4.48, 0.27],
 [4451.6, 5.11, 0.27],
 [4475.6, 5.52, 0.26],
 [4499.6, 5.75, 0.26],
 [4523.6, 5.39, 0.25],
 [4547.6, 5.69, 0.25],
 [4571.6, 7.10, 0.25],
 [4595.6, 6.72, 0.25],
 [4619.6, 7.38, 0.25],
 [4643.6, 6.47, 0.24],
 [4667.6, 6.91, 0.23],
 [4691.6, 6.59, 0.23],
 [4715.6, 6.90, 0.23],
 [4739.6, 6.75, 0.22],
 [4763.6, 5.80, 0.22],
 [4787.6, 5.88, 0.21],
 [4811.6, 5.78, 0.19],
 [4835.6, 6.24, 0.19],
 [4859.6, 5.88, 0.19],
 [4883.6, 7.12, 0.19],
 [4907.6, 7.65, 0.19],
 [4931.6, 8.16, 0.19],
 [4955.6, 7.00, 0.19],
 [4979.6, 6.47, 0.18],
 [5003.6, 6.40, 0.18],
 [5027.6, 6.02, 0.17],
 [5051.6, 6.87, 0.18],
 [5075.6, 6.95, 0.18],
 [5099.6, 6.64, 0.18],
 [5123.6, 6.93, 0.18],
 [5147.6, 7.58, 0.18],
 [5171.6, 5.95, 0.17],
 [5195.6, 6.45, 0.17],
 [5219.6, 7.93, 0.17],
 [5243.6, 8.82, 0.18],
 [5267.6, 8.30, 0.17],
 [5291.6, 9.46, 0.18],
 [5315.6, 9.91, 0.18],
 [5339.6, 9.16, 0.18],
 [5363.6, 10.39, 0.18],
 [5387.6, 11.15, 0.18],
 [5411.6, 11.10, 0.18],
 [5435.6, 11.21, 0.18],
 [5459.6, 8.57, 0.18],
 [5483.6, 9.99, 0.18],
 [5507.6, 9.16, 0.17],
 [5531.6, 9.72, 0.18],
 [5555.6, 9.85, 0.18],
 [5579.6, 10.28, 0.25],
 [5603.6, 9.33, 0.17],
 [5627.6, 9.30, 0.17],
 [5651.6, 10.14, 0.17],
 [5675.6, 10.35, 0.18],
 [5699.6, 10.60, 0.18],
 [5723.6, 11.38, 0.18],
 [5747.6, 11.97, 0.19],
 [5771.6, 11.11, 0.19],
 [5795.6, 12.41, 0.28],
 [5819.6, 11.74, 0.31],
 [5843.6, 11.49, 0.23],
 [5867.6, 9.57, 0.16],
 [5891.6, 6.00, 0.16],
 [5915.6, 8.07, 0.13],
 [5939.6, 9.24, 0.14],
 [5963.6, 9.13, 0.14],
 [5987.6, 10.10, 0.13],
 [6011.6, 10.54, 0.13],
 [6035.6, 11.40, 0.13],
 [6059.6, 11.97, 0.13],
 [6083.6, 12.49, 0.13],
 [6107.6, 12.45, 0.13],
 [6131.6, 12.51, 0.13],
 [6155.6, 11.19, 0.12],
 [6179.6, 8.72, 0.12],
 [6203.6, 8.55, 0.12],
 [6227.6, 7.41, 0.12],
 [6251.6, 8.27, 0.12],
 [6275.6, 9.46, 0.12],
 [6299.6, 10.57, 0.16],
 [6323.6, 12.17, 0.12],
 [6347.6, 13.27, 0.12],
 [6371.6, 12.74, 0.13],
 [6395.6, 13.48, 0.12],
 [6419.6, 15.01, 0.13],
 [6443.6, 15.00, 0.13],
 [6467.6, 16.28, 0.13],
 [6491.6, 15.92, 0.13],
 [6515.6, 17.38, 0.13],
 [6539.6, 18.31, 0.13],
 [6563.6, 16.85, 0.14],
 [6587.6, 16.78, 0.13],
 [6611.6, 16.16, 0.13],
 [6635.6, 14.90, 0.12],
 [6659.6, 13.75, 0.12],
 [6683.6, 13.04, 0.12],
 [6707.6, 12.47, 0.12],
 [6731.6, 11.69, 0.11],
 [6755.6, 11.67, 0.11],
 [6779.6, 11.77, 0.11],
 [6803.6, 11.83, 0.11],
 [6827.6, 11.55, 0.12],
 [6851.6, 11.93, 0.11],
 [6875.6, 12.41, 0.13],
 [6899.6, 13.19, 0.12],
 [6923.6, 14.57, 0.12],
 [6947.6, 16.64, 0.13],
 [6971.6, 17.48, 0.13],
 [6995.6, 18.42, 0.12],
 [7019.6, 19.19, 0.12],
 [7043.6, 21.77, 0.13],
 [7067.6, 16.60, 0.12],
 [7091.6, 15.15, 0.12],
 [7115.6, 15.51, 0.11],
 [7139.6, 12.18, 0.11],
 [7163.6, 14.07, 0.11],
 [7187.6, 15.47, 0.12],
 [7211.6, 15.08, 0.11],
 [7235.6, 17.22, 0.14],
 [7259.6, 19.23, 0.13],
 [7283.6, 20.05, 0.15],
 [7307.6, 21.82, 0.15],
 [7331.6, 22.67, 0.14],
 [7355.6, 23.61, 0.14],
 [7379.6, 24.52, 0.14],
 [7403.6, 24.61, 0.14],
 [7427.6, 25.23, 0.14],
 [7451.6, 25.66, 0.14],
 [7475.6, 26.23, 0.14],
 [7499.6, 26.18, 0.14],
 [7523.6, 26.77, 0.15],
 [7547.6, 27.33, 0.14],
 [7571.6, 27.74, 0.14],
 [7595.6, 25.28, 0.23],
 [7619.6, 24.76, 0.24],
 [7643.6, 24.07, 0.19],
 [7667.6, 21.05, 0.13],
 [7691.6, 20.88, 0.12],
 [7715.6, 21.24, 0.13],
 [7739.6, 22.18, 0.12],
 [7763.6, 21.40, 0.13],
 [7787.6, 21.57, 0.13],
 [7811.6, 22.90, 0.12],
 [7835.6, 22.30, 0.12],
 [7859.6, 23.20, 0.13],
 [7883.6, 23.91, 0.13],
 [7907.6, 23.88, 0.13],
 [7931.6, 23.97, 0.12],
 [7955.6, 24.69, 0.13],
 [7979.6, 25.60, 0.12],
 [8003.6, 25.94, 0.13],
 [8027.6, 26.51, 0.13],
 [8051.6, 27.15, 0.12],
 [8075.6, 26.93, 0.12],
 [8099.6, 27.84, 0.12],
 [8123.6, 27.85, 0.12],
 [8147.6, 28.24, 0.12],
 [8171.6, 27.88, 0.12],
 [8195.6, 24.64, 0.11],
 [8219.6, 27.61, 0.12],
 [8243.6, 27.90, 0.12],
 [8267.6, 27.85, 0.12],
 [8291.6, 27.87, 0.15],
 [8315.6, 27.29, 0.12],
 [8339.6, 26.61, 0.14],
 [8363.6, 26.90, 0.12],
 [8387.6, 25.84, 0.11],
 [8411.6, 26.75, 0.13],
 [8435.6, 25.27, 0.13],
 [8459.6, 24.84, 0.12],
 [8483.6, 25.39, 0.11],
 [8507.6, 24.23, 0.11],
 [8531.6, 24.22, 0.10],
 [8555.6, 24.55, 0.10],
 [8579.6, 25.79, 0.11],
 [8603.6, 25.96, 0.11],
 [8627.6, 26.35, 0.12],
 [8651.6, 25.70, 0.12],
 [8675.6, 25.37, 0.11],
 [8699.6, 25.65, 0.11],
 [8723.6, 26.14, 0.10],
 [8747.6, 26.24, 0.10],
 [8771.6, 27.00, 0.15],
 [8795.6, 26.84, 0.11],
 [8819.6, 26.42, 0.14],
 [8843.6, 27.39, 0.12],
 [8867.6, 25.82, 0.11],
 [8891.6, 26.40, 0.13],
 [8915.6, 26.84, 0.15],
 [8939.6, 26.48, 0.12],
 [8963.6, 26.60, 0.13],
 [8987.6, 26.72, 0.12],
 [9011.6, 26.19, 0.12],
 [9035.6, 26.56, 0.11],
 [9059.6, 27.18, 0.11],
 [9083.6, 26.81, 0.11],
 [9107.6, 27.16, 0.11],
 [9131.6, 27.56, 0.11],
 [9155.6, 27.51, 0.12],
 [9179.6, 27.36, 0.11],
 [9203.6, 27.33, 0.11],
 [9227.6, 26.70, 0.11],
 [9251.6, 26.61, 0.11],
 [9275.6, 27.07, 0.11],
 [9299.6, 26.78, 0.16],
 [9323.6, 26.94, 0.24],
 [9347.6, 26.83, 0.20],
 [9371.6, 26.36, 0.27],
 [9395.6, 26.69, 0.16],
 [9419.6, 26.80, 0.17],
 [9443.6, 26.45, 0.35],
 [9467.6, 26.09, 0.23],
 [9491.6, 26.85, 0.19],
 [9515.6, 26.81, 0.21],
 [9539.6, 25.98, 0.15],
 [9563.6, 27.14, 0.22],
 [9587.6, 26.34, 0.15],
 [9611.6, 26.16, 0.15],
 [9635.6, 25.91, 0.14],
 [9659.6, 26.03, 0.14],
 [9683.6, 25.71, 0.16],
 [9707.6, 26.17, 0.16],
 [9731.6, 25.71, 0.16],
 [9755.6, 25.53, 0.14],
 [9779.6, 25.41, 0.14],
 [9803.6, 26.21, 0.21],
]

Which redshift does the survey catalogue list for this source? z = 0.000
